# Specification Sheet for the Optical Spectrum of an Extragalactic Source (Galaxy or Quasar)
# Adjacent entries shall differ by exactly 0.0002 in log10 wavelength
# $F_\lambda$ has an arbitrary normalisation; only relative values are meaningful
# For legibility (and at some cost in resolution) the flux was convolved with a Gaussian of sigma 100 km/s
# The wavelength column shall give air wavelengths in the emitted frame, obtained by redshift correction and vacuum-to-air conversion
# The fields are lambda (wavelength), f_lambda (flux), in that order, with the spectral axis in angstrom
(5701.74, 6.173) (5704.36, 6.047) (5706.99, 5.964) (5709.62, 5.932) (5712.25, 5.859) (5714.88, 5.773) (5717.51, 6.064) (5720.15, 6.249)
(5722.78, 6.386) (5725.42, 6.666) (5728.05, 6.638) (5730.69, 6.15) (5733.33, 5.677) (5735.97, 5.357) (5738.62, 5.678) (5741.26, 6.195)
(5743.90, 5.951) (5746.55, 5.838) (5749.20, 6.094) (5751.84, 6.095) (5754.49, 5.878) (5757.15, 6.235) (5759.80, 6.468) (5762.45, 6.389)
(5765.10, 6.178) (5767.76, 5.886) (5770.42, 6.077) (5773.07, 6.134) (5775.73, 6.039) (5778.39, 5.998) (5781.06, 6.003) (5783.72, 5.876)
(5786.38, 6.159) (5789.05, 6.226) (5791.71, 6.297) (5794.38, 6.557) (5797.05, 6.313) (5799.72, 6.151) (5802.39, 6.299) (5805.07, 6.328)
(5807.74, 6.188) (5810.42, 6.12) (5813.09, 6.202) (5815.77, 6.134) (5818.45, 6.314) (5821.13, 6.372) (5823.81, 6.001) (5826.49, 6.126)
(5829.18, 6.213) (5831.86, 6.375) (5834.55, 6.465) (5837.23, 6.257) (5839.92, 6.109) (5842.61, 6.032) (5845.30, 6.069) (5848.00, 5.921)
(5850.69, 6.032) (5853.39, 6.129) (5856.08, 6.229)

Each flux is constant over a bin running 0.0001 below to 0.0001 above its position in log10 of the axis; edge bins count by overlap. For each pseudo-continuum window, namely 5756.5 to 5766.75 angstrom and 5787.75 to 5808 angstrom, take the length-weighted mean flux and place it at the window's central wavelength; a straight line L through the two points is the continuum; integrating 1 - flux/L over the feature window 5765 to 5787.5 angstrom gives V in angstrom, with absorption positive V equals 1.0 angstrom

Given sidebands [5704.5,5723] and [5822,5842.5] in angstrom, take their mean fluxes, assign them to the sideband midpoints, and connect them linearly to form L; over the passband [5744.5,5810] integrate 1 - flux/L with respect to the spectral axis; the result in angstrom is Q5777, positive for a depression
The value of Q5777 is -0.3 angstrom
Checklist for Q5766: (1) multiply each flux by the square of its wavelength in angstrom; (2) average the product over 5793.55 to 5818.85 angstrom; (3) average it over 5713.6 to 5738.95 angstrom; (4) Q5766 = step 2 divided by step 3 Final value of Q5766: 1.1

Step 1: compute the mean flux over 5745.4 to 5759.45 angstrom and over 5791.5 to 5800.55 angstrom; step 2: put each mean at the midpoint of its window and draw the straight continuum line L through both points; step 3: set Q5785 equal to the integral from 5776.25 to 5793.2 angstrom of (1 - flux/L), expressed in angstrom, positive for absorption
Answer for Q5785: 0.5 angstrom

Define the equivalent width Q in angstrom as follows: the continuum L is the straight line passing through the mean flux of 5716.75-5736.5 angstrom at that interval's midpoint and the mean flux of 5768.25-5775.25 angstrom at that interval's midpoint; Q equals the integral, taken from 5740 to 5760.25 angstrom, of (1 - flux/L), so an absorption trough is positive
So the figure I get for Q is 0.16 angstrom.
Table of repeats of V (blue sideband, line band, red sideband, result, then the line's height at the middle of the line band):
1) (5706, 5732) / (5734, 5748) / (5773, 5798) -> 0.8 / 6.17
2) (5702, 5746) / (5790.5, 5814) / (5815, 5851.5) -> -0.5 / 6.14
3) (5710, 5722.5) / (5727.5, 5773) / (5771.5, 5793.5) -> 0.2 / 6.06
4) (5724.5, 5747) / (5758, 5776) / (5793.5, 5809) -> -0.1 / 6.15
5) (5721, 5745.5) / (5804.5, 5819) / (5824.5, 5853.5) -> -0.2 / 6.13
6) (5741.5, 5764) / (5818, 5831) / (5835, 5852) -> -0.2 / 6.1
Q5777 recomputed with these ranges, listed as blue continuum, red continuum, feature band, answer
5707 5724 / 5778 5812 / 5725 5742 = 0.16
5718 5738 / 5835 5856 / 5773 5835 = -0.86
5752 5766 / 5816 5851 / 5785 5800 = -0.22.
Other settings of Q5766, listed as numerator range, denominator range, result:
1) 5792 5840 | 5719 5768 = 1.05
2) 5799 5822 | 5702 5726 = 1.06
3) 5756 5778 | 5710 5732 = 1.01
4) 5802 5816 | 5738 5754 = 1.06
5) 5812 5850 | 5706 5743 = 1.06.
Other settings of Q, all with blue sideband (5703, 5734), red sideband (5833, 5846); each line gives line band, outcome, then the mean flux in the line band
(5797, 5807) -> -0.14 angstrom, 6.26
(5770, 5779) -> 0.14 angstrom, 6.07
